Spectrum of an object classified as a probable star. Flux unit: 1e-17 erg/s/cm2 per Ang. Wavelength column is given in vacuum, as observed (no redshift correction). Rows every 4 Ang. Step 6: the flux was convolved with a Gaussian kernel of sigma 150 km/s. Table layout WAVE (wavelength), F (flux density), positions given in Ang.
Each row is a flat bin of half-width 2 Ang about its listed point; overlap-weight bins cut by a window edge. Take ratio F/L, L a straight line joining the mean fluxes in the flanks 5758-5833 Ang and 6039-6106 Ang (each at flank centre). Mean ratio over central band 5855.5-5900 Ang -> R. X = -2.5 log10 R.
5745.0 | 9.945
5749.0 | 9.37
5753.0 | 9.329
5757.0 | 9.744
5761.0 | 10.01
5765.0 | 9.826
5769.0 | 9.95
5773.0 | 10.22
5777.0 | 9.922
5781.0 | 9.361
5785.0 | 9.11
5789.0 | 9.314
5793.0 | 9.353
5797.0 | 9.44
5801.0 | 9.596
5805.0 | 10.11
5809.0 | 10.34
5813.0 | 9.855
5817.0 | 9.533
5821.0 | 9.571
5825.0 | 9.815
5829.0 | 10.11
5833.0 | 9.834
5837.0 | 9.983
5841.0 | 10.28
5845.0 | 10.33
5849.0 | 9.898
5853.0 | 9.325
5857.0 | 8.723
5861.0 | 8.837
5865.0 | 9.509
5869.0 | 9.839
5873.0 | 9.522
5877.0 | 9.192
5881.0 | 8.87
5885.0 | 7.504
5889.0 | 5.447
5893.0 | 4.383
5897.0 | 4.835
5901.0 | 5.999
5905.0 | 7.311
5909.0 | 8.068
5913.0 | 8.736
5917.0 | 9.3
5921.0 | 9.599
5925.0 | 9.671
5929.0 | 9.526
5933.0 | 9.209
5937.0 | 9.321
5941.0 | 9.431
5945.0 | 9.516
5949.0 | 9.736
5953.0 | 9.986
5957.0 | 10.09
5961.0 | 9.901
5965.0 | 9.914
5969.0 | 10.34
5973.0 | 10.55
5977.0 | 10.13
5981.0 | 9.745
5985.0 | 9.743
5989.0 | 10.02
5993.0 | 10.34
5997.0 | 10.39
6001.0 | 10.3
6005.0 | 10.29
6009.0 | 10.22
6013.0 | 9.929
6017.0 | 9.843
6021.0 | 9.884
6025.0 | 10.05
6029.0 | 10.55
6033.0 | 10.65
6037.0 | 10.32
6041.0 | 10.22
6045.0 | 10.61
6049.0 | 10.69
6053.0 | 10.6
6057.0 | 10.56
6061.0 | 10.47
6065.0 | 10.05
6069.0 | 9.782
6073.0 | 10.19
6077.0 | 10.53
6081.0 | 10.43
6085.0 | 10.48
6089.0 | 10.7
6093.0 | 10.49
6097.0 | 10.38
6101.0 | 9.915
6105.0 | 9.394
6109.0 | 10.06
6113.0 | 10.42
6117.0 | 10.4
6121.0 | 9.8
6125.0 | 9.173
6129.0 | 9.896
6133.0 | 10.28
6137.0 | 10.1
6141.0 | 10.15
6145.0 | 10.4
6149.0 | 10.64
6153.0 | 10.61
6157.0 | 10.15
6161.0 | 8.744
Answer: 0.26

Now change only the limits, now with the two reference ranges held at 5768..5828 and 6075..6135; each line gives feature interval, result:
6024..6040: -0.04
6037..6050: -0.04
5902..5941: 0.11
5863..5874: 0.02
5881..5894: 0.47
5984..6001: -0.02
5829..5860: 0.00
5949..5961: 0.00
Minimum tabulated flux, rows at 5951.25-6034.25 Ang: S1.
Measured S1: 9.743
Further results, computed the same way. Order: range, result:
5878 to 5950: 4.383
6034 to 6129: 9.173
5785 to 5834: 9.11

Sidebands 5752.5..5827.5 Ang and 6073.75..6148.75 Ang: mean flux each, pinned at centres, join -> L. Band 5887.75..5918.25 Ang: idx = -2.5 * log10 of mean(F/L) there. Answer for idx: 0.42 mag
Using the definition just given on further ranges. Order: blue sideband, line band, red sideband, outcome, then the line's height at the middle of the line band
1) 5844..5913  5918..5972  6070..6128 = -0.12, 8.71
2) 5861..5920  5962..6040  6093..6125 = -0.14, 8.93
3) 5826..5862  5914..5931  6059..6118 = 0.05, 9.89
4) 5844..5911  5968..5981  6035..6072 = -0.10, 9.33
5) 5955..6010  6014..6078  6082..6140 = -0.02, 10.1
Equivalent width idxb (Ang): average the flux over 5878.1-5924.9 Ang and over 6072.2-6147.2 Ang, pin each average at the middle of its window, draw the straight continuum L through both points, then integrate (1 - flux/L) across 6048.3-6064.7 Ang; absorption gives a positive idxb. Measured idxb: -1.83 Ang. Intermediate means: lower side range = 7.41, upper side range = 10.2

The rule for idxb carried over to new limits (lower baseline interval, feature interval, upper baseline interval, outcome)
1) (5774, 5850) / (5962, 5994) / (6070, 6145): -0.30 Ang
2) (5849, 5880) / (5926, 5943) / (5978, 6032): 0.55 Ang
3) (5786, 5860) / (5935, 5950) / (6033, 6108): 0.79 Ang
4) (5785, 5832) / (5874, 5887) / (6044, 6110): 1.67 Ang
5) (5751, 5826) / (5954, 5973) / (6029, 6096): 0.11 Ang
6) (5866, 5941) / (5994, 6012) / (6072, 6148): -2.25 Ang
